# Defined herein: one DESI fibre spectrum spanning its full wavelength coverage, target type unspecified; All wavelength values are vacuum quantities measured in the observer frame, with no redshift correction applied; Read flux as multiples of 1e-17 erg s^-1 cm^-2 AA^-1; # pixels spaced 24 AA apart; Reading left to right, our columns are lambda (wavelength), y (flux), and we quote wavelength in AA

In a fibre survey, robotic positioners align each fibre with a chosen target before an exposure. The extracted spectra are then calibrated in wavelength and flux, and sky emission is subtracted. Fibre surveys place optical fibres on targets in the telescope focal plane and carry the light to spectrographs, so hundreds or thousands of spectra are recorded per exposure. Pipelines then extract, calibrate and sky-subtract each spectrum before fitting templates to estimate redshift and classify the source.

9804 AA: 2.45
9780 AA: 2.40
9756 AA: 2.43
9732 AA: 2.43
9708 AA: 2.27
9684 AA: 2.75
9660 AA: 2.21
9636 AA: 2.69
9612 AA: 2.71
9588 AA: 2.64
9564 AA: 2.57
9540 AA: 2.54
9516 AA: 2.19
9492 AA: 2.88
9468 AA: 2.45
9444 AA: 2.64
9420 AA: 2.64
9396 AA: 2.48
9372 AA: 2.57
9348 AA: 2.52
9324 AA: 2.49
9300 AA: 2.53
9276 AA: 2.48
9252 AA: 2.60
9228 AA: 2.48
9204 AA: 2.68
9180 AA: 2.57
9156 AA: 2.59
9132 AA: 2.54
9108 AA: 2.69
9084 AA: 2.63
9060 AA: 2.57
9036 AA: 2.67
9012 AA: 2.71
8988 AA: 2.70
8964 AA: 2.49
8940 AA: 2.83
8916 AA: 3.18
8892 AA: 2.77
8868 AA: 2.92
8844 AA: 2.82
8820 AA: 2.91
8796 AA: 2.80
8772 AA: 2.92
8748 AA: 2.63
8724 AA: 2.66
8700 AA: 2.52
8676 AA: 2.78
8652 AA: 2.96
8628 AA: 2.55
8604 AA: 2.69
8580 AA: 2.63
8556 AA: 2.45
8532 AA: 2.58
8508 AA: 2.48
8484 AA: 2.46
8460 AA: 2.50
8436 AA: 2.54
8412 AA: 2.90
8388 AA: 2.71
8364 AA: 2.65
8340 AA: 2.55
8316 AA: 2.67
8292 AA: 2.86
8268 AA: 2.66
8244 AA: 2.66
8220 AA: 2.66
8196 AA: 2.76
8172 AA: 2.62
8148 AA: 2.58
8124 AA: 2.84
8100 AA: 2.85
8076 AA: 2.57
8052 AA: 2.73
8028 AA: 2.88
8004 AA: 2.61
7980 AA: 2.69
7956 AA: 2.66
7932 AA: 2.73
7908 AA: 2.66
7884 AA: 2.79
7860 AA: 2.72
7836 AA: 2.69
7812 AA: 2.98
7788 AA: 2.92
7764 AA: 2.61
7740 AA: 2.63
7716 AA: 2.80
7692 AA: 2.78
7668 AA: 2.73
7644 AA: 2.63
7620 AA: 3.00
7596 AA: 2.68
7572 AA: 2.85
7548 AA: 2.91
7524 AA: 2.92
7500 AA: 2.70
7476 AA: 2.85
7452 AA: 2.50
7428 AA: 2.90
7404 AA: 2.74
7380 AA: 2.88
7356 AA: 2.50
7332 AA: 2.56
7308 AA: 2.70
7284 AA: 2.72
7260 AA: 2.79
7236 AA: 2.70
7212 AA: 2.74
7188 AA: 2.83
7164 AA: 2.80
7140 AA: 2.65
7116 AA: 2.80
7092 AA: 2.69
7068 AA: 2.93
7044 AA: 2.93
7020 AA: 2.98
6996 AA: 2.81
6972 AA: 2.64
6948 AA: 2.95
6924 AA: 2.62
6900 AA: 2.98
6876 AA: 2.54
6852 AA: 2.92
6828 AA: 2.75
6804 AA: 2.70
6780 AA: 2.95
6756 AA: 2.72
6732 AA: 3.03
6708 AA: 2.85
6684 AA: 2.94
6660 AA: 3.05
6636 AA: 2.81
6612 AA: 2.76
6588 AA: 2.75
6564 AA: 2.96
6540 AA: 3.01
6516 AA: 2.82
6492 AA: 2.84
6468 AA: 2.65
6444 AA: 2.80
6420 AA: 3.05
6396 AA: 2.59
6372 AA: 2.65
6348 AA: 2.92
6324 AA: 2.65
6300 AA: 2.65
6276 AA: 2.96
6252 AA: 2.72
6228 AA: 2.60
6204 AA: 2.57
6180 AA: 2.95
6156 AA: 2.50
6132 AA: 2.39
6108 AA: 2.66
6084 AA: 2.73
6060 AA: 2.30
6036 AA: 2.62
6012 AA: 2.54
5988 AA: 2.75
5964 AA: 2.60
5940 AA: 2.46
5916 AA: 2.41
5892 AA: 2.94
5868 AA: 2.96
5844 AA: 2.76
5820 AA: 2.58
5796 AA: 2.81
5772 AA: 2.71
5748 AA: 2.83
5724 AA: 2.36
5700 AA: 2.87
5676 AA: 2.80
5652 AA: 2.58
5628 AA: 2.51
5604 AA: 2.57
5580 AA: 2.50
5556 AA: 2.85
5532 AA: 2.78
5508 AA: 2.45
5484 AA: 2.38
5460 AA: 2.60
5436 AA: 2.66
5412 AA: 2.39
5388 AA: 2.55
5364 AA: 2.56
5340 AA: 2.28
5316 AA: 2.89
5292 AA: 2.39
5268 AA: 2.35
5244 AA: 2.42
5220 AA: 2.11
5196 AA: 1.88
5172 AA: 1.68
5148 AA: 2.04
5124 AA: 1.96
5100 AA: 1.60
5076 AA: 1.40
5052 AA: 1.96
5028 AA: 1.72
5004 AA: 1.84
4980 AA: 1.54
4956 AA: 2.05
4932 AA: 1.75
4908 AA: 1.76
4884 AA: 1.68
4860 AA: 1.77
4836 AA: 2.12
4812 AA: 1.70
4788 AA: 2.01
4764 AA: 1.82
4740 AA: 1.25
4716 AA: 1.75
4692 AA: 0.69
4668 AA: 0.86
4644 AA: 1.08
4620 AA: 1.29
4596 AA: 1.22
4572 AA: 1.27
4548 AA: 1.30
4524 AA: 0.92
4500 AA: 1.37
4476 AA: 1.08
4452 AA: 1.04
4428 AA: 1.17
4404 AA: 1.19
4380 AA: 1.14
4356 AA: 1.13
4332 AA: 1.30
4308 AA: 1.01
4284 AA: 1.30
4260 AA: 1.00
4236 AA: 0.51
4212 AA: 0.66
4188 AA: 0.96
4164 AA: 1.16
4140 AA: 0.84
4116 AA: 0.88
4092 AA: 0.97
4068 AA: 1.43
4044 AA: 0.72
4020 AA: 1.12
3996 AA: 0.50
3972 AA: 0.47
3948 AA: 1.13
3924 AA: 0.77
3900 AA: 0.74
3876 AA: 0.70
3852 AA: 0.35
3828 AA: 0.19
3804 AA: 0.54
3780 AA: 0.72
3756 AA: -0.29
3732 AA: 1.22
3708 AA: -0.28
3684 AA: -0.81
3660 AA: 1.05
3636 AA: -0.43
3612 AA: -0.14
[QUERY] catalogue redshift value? 0.18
